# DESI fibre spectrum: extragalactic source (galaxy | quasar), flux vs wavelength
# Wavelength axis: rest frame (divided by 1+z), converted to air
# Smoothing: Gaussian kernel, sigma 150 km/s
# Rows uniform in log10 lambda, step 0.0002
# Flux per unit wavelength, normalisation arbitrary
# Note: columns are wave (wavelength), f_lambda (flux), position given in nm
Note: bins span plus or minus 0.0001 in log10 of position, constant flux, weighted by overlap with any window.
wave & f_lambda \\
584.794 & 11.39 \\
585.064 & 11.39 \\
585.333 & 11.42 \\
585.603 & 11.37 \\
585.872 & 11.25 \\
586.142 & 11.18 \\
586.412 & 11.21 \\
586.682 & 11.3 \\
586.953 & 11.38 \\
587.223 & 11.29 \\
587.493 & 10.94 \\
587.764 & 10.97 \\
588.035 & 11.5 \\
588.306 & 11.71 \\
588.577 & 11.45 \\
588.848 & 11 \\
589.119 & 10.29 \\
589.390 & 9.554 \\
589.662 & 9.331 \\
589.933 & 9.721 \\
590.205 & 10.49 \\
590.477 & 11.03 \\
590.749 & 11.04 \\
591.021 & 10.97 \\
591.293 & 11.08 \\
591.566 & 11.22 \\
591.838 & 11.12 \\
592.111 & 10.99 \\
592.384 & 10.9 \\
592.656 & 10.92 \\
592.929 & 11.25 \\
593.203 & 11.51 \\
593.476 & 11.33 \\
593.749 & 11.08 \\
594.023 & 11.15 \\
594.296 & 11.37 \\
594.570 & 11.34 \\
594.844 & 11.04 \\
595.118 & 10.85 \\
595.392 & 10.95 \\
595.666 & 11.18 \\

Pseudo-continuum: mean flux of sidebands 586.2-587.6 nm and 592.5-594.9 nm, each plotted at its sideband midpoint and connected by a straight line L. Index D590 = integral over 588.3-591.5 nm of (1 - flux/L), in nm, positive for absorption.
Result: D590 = 0.177 nm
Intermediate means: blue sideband 11.2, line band 10.6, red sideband 11.2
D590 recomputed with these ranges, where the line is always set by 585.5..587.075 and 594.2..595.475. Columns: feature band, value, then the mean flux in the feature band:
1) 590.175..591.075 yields 0.02 nm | 10.9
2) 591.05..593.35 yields 0.01 nm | 11.1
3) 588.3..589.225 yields 0.01 nm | 11.1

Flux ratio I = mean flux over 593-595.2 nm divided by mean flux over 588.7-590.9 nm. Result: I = 1.1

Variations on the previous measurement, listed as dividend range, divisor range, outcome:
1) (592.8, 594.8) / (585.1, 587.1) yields 1.00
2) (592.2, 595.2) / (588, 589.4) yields 1.01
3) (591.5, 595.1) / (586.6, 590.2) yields 1.03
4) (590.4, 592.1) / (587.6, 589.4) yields 1.00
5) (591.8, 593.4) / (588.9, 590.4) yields 1.11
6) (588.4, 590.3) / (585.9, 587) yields 0.91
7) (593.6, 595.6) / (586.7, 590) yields 1.03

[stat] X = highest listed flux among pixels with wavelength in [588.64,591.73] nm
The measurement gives 11.22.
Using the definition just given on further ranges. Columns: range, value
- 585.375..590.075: 11.71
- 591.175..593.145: 11.25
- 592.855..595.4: 11.51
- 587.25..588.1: 11.5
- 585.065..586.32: 11.42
